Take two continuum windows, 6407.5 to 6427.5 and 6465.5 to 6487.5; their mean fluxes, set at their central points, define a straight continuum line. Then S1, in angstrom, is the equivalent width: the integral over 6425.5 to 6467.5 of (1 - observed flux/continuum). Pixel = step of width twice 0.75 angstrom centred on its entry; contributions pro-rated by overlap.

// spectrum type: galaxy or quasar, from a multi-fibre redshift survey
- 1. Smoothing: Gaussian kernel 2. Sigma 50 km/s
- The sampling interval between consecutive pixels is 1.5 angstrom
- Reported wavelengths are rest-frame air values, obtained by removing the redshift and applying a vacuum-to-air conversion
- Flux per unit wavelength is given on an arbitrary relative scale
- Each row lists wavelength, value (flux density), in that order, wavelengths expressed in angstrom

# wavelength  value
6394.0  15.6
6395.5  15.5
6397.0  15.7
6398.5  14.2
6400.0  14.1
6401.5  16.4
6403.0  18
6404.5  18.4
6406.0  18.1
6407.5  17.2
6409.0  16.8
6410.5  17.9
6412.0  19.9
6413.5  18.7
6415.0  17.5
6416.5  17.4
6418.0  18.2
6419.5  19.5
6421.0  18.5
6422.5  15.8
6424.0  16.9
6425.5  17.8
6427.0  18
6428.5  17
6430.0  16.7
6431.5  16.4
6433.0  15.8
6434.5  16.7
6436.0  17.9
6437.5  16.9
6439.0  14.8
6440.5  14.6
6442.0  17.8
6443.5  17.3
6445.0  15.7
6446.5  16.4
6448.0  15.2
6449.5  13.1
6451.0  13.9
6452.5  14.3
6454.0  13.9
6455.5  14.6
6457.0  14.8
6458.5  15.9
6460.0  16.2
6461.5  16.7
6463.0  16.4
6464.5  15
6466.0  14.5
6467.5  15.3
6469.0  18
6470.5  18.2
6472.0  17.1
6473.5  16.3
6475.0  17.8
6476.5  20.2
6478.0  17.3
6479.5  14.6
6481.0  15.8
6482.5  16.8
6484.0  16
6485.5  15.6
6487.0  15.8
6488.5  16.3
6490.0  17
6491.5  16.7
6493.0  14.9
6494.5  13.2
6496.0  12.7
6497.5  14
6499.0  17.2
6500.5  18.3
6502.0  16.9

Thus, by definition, 3.6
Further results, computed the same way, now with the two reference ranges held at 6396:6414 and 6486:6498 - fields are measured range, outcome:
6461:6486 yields -1.69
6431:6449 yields 0.04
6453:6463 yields 0.30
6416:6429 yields -0.79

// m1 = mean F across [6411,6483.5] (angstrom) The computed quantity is 16.5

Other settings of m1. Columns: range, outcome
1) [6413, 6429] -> 17.8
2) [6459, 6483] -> 16.6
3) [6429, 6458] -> 15.6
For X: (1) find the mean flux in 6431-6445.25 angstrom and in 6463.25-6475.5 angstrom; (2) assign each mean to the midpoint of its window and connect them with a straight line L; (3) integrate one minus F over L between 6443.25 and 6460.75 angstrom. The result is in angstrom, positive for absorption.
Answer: 1.5 angstrom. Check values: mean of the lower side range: 16.4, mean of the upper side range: 16.5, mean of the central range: 15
